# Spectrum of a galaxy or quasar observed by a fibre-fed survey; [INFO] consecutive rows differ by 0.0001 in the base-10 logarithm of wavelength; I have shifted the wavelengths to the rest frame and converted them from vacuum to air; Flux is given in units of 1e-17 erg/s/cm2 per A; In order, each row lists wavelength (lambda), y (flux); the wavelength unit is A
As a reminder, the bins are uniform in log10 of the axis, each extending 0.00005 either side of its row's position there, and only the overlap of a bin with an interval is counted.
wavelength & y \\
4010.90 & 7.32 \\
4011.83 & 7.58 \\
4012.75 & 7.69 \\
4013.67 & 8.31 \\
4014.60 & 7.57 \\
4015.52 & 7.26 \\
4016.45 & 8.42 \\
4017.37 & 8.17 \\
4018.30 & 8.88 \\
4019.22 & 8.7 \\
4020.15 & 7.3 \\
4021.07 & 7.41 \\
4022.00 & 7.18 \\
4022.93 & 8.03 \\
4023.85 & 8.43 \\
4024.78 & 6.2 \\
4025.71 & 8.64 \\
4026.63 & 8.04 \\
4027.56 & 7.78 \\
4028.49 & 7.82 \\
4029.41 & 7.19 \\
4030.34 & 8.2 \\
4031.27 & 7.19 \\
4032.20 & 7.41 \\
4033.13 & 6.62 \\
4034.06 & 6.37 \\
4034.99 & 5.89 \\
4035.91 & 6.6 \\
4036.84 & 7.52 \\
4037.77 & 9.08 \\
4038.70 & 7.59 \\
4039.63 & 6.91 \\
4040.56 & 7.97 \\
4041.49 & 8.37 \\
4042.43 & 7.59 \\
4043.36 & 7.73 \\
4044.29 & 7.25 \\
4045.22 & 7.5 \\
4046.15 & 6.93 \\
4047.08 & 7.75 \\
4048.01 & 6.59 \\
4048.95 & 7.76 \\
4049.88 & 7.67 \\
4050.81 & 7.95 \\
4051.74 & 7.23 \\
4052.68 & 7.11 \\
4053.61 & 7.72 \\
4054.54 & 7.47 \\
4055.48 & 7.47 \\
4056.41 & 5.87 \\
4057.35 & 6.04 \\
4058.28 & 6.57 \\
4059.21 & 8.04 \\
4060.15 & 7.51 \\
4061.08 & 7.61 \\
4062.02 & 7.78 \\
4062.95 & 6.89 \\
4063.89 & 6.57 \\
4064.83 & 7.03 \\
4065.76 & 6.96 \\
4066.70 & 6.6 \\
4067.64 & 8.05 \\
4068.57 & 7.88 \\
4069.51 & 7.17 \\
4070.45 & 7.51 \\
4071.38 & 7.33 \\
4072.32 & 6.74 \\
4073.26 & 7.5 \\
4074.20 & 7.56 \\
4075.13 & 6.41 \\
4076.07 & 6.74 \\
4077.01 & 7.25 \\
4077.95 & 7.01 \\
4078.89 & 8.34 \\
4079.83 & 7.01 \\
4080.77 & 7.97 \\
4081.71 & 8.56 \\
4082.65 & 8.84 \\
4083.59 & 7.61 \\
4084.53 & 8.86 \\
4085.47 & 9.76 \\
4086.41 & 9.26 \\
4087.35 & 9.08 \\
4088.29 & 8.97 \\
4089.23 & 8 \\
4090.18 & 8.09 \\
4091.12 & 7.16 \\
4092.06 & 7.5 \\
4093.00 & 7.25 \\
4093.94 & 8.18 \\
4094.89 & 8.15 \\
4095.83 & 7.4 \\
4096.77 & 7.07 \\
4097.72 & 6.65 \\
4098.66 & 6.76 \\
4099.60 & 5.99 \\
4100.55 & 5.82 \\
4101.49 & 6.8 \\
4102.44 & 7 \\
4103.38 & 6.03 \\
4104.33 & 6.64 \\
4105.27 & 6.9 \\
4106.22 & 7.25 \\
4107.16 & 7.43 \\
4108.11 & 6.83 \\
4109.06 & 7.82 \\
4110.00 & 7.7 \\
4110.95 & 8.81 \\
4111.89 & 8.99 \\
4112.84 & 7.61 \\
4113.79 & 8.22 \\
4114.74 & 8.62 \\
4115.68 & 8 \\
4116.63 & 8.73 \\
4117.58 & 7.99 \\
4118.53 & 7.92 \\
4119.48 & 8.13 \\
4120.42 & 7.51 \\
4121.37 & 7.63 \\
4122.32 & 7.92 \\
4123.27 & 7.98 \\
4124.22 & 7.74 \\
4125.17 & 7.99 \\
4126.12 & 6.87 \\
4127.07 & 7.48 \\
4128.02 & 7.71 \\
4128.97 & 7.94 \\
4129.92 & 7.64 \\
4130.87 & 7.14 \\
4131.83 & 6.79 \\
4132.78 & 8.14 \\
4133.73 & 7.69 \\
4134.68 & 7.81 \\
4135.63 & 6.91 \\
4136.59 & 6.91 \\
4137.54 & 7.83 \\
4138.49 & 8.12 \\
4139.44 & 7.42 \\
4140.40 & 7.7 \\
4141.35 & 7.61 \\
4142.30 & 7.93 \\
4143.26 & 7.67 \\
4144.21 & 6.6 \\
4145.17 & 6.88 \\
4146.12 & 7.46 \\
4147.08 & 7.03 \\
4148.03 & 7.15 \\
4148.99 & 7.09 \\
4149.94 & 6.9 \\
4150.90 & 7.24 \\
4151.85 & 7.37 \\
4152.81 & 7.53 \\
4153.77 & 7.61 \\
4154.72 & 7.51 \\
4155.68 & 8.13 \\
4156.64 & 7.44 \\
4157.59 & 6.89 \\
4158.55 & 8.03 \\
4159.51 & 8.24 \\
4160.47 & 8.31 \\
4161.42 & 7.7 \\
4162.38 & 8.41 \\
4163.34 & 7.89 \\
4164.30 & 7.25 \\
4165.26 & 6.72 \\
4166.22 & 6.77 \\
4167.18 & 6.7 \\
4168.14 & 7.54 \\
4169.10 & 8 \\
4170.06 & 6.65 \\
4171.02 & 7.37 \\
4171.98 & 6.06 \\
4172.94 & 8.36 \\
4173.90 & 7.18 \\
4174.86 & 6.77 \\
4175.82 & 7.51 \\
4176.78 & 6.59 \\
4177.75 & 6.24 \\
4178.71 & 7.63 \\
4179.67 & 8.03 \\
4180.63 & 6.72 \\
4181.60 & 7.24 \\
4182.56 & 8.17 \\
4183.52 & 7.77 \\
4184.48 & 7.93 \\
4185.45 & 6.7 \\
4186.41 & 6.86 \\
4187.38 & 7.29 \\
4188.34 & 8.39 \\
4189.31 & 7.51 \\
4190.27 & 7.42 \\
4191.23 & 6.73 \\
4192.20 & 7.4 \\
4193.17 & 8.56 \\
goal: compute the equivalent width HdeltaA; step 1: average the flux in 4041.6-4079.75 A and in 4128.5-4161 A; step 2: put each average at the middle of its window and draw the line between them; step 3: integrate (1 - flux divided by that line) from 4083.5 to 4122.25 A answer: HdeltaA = -1.74 A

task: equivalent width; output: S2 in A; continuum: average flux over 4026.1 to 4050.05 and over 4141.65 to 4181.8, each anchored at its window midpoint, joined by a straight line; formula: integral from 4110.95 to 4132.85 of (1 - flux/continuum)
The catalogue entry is -1.5 A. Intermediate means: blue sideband 7.44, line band 7.87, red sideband 7.34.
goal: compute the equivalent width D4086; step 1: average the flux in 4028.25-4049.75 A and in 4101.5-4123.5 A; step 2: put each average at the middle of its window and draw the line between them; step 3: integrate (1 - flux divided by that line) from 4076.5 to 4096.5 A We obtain -1.3 A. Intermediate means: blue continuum 7.38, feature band 8.09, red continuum 7.7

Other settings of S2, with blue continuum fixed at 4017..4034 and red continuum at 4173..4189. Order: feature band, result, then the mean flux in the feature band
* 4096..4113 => 0.9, 7.11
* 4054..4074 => 1.1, 7.18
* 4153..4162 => -0.4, 7.76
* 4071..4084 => 0.1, 7.49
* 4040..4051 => 0.1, 7.57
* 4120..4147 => -0.3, 7.53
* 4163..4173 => 0.3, 7.15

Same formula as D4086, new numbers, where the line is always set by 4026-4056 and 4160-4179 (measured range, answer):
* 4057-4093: -1.1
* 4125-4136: -0.3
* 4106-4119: -1.2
